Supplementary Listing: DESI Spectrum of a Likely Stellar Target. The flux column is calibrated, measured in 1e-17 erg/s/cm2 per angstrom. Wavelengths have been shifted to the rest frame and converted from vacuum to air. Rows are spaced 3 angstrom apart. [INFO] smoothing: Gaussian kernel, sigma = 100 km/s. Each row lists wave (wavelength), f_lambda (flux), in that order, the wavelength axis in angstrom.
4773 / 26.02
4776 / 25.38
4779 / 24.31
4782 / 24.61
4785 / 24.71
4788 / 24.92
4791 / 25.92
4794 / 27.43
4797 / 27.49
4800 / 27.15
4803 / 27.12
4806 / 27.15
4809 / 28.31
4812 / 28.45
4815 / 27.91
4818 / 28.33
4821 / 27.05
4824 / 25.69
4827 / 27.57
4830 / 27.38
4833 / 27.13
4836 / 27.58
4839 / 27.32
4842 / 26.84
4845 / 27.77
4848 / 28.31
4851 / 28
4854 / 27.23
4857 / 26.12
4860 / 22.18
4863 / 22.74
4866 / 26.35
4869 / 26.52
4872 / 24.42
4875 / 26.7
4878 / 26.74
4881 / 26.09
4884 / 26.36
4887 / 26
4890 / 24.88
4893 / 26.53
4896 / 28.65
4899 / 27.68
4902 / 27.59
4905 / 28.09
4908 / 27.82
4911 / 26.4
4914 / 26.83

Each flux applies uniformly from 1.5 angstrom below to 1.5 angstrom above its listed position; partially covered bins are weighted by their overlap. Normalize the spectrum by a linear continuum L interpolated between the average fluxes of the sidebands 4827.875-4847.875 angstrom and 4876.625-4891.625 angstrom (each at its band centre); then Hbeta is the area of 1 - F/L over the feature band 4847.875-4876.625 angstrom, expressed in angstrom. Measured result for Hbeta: 1.01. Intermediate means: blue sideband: 27.4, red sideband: 26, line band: 25.7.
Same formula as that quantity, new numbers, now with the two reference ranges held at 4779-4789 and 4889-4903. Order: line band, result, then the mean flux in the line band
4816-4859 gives -2.4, 27.3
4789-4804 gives -1.2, 26.9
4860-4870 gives 0.7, 24.7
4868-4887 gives 0.4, 26.1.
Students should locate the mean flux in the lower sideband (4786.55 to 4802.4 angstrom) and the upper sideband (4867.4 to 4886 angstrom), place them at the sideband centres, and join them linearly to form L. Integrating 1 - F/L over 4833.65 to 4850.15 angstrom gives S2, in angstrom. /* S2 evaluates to -0.8 angstrom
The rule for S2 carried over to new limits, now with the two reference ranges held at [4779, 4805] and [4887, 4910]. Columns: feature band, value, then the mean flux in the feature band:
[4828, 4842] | -0.4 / 27.3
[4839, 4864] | 0.4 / 26.3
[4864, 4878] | 0.5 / 26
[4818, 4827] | -0.2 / 26.9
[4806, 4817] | -0.8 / 28.1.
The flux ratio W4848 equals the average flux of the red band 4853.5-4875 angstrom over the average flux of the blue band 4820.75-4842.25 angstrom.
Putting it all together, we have 0.93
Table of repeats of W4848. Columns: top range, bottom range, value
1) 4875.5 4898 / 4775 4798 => 1.04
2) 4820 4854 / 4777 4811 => 1.04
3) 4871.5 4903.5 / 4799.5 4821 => 0.96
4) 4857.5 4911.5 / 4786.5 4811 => 0.97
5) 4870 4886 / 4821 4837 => 0.96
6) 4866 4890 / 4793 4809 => 0.95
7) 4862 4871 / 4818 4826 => 0.94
